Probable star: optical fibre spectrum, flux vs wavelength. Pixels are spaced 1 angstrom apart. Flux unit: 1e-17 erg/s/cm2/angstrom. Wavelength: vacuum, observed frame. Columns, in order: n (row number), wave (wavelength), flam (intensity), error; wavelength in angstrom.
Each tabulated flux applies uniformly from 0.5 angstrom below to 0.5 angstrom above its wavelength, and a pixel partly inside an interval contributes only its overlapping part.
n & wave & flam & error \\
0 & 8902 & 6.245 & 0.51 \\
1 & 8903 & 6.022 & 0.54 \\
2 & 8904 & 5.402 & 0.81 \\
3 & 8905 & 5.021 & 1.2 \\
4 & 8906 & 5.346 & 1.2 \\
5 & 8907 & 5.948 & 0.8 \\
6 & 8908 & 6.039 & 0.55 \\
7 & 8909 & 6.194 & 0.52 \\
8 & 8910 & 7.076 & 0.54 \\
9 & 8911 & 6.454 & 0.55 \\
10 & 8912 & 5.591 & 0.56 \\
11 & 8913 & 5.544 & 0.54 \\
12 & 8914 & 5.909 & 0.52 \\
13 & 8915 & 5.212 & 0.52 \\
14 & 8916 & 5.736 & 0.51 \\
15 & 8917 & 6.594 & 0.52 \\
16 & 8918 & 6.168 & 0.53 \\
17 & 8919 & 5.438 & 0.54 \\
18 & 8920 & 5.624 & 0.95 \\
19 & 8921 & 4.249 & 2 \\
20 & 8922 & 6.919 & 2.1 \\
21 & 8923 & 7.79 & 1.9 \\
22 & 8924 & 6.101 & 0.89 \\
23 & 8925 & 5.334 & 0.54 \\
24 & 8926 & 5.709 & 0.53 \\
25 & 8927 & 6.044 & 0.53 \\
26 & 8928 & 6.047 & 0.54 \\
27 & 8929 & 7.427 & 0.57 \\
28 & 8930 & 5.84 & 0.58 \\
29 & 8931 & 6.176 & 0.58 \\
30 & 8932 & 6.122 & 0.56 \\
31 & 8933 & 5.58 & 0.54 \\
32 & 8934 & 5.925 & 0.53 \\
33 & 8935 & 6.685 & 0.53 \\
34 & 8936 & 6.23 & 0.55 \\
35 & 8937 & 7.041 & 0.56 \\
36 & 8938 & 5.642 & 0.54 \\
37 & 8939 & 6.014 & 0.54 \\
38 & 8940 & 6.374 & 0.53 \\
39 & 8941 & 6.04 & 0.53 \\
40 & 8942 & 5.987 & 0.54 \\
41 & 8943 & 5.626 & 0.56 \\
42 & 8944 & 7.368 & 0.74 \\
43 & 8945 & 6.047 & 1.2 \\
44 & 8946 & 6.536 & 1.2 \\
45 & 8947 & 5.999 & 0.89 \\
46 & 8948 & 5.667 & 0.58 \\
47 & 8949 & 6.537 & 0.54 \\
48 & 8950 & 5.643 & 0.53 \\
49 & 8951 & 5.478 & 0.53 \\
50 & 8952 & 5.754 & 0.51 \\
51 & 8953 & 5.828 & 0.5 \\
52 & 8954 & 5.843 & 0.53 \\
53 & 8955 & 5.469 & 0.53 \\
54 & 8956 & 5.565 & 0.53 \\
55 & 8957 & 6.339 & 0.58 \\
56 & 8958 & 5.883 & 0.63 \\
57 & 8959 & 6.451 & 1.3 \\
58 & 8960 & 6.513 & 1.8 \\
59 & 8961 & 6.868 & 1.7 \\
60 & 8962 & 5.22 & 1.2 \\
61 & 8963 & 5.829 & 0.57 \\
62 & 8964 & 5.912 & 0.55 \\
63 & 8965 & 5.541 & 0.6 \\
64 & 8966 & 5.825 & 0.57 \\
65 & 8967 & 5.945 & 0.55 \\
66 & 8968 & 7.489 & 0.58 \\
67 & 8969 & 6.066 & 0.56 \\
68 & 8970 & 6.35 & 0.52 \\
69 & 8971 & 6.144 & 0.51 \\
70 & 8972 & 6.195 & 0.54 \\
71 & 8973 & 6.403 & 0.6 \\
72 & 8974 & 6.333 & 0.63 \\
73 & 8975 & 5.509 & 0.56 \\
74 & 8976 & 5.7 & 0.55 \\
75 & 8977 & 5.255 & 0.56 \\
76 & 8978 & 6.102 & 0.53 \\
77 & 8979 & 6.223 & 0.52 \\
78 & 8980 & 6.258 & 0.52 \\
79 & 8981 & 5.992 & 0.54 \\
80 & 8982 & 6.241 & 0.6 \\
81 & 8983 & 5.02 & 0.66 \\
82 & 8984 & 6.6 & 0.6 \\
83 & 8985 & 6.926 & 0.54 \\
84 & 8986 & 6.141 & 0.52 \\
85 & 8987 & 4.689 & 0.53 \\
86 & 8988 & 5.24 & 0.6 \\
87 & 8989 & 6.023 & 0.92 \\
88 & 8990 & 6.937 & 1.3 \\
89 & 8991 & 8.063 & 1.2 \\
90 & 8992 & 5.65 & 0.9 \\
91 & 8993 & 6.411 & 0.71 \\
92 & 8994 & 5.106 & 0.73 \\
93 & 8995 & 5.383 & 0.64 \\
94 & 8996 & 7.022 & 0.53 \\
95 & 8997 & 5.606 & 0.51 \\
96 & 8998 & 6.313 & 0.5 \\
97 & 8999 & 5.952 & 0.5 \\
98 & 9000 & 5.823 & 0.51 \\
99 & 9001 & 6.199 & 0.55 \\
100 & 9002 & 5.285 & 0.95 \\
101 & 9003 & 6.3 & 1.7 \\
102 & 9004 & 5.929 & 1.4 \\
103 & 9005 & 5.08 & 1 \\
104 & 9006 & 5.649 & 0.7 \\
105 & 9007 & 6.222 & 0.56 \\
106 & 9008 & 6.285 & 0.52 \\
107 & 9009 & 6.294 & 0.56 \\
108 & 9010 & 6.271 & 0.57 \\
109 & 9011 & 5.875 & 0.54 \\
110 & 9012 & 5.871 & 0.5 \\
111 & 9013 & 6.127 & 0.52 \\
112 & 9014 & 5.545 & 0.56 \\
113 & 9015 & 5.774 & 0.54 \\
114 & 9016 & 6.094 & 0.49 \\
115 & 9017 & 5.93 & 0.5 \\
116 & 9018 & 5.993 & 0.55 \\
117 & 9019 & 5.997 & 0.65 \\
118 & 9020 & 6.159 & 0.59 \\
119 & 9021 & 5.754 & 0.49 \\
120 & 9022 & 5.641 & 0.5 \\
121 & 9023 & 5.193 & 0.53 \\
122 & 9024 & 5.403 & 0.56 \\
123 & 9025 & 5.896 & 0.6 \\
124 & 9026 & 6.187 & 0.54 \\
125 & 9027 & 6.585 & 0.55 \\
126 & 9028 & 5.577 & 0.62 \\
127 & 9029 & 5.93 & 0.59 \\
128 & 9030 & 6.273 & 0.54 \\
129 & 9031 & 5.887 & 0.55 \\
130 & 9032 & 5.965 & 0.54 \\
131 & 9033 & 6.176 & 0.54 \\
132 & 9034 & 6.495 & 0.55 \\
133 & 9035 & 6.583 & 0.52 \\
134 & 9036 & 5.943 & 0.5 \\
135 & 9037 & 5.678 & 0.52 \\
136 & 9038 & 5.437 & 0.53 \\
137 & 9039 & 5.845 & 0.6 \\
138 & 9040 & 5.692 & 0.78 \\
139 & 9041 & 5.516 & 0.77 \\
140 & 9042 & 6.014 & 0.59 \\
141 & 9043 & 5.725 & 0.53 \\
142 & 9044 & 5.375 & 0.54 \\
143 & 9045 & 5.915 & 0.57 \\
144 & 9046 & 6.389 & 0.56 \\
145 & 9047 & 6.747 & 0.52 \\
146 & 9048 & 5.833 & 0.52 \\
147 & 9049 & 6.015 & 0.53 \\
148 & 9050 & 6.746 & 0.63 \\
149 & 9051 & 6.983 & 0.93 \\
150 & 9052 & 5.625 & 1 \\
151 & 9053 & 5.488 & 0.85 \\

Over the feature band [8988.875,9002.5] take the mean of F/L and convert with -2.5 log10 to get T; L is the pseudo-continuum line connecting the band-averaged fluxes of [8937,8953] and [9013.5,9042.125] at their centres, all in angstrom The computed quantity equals -0.03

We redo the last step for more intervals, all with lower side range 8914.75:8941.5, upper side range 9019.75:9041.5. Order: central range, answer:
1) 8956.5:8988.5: -0.01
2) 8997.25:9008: 0.01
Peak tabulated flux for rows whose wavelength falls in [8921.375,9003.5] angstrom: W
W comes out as 8.063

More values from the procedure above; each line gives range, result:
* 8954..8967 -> 6.868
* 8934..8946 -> 7.368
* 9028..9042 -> 6.583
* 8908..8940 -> 7.79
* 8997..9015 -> 6.313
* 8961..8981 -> 7.489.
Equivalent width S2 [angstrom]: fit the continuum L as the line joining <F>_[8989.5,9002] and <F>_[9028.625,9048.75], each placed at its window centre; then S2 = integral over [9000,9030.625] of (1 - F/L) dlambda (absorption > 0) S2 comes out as 0.9 angstrom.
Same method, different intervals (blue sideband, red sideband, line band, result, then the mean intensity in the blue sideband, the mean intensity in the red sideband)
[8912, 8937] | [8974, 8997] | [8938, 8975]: -0.29 angstrom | 6.03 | 6.02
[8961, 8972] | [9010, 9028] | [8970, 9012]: -0.21 angstrom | 6.08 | 5.89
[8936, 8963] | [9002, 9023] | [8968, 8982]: -0.23 angstrom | 6.07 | 5.91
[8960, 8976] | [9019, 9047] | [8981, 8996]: -0.04 angstrom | 6.11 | 5.91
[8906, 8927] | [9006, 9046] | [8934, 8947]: -0.69 angstrom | 5.97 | 5.93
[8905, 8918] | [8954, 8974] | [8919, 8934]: -0.14 angstrom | 5.94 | 6.1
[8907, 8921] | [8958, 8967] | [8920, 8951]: -0.97 angstrom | 5.91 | 6.01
